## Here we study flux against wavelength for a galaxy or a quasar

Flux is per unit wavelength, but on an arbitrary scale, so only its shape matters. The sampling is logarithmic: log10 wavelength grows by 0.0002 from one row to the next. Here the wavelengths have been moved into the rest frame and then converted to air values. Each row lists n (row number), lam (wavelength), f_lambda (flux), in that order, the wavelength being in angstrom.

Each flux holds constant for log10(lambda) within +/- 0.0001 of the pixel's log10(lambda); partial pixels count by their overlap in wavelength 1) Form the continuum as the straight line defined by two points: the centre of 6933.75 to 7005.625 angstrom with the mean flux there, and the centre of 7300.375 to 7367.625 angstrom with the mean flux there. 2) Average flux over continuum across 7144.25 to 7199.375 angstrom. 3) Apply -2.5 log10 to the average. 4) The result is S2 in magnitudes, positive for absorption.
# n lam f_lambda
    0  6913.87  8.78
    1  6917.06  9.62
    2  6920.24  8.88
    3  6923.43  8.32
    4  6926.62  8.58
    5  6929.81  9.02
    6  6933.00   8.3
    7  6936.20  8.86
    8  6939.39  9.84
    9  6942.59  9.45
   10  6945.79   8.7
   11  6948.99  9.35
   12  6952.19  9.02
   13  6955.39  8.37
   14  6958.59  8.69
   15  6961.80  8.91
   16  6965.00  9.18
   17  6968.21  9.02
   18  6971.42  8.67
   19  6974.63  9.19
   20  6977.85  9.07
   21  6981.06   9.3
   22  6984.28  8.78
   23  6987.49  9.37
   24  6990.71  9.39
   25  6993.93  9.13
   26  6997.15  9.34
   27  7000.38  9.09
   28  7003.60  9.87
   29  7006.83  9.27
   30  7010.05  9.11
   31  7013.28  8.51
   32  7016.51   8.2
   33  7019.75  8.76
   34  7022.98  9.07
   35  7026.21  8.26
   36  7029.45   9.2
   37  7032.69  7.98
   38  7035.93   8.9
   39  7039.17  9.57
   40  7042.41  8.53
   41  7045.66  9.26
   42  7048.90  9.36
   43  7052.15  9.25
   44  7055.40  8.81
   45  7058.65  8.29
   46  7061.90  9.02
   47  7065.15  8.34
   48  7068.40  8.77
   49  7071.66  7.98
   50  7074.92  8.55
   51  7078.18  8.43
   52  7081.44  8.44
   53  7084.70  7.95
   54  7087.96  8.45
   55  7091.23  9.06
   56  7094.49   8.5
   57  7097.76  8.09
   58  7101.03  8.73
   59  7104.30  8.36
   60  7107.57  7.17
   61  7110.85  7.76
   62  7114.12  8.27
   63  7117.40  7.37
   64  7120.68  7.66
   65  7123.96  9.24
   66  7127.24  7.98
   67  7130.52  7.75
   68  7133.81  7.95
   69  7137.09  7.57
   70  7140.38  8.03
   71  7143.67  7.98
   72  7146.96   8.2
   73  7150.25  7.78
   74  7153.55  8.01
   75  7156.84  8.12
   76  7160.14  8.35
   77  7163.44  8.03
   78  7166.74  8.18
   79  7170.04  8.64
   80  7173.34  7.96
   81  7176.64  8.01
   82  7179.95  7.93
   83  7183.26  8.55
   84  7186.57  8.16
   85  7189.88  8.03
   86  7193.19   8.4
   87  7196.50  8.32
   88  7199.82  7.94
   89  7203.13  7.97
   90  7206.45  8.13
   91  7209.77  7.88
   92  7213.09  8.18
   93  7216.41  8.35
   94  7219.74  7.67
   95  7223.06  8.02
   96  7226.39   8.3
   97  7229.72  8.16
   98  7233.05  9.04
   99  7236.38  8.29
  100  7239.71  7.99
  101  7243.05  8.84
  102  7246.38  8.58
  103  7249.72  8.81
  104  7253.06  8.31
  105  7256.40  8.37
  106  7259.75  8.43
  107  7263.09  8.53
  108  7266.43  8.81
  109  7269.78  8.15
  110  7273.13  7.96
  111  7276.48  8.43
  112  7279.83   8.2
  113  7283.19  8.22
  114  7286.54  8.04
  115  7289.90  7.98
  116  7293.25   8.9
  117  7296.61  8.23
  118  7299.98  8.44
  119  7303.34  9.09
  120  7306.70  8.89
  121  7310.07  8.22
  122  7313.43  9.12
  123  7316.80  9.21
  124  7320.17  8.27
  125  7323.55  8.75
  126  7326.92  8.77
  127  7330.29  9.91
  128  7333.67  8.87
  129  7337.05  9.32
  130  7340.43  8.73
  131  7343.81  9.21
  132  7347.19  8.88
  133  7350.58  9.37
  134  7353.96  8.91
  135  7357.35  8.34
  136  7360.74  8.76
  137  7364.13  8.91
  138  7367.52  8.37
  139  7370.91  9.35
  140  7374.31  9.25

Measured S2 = 0.11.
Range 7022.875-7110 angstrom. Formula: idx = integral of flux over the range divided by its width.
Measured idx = 8.59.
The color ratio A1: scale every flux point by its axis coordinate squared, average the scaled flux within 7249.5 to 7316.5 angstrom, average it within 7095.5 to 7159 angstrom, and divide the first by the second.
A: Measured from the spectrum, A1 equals 1.10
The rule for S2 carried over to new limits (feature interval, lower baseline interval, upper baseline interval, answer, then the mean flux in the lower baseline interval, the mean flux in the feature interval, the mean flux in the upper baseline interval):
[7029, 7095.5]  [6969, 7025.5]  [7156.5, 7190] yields 0.01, 9.05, 8.69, 8.19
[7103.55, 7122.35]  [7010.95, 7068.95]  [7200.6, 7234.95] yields 0.11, 8.79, 7.74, 8.17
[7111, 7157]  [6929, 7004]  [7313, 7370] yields 0.13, 9.07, 7.98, 8.92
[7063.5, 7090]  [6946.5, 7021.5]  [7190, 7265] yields 0.05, 9.02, 8.37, 8.29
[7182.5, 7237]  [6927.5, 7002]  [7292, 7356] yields 0.10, 9.04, 8.19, 8.9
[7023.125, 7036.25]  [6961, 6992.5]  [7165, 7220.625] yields 0.03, 9.09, 8.61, 8.14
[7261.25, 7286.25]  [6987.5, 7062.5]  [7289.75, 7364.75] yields 0.07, 8.97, 8.31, 8.85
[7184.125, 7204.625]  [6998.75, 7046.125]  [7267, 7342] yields 0.07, 8.9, 8.16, 8.63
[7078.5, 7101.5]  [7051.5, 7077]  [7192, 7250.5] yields 0.01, 8.6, 8.45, 8.26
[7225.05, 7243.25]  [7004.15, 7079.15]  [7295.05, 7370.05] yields 0.05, 8.78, 8.41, 8.85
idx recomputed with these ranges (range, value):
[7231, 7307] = 8.45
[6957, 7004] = 9.11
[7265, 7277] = 8.32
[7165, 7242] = 8.18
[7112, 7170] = 8.04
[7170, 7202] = 8.17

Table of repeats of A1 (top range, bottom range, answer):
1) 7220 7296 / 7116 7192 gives 1.07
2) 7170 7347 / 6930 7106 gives 1.02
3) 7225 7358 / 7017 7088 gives 1.06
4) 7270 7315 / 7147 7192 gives 1.07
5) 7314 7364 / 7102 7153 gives 1.19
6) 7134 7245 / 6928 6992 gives 0.96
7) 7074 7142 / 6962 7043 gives 0.93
